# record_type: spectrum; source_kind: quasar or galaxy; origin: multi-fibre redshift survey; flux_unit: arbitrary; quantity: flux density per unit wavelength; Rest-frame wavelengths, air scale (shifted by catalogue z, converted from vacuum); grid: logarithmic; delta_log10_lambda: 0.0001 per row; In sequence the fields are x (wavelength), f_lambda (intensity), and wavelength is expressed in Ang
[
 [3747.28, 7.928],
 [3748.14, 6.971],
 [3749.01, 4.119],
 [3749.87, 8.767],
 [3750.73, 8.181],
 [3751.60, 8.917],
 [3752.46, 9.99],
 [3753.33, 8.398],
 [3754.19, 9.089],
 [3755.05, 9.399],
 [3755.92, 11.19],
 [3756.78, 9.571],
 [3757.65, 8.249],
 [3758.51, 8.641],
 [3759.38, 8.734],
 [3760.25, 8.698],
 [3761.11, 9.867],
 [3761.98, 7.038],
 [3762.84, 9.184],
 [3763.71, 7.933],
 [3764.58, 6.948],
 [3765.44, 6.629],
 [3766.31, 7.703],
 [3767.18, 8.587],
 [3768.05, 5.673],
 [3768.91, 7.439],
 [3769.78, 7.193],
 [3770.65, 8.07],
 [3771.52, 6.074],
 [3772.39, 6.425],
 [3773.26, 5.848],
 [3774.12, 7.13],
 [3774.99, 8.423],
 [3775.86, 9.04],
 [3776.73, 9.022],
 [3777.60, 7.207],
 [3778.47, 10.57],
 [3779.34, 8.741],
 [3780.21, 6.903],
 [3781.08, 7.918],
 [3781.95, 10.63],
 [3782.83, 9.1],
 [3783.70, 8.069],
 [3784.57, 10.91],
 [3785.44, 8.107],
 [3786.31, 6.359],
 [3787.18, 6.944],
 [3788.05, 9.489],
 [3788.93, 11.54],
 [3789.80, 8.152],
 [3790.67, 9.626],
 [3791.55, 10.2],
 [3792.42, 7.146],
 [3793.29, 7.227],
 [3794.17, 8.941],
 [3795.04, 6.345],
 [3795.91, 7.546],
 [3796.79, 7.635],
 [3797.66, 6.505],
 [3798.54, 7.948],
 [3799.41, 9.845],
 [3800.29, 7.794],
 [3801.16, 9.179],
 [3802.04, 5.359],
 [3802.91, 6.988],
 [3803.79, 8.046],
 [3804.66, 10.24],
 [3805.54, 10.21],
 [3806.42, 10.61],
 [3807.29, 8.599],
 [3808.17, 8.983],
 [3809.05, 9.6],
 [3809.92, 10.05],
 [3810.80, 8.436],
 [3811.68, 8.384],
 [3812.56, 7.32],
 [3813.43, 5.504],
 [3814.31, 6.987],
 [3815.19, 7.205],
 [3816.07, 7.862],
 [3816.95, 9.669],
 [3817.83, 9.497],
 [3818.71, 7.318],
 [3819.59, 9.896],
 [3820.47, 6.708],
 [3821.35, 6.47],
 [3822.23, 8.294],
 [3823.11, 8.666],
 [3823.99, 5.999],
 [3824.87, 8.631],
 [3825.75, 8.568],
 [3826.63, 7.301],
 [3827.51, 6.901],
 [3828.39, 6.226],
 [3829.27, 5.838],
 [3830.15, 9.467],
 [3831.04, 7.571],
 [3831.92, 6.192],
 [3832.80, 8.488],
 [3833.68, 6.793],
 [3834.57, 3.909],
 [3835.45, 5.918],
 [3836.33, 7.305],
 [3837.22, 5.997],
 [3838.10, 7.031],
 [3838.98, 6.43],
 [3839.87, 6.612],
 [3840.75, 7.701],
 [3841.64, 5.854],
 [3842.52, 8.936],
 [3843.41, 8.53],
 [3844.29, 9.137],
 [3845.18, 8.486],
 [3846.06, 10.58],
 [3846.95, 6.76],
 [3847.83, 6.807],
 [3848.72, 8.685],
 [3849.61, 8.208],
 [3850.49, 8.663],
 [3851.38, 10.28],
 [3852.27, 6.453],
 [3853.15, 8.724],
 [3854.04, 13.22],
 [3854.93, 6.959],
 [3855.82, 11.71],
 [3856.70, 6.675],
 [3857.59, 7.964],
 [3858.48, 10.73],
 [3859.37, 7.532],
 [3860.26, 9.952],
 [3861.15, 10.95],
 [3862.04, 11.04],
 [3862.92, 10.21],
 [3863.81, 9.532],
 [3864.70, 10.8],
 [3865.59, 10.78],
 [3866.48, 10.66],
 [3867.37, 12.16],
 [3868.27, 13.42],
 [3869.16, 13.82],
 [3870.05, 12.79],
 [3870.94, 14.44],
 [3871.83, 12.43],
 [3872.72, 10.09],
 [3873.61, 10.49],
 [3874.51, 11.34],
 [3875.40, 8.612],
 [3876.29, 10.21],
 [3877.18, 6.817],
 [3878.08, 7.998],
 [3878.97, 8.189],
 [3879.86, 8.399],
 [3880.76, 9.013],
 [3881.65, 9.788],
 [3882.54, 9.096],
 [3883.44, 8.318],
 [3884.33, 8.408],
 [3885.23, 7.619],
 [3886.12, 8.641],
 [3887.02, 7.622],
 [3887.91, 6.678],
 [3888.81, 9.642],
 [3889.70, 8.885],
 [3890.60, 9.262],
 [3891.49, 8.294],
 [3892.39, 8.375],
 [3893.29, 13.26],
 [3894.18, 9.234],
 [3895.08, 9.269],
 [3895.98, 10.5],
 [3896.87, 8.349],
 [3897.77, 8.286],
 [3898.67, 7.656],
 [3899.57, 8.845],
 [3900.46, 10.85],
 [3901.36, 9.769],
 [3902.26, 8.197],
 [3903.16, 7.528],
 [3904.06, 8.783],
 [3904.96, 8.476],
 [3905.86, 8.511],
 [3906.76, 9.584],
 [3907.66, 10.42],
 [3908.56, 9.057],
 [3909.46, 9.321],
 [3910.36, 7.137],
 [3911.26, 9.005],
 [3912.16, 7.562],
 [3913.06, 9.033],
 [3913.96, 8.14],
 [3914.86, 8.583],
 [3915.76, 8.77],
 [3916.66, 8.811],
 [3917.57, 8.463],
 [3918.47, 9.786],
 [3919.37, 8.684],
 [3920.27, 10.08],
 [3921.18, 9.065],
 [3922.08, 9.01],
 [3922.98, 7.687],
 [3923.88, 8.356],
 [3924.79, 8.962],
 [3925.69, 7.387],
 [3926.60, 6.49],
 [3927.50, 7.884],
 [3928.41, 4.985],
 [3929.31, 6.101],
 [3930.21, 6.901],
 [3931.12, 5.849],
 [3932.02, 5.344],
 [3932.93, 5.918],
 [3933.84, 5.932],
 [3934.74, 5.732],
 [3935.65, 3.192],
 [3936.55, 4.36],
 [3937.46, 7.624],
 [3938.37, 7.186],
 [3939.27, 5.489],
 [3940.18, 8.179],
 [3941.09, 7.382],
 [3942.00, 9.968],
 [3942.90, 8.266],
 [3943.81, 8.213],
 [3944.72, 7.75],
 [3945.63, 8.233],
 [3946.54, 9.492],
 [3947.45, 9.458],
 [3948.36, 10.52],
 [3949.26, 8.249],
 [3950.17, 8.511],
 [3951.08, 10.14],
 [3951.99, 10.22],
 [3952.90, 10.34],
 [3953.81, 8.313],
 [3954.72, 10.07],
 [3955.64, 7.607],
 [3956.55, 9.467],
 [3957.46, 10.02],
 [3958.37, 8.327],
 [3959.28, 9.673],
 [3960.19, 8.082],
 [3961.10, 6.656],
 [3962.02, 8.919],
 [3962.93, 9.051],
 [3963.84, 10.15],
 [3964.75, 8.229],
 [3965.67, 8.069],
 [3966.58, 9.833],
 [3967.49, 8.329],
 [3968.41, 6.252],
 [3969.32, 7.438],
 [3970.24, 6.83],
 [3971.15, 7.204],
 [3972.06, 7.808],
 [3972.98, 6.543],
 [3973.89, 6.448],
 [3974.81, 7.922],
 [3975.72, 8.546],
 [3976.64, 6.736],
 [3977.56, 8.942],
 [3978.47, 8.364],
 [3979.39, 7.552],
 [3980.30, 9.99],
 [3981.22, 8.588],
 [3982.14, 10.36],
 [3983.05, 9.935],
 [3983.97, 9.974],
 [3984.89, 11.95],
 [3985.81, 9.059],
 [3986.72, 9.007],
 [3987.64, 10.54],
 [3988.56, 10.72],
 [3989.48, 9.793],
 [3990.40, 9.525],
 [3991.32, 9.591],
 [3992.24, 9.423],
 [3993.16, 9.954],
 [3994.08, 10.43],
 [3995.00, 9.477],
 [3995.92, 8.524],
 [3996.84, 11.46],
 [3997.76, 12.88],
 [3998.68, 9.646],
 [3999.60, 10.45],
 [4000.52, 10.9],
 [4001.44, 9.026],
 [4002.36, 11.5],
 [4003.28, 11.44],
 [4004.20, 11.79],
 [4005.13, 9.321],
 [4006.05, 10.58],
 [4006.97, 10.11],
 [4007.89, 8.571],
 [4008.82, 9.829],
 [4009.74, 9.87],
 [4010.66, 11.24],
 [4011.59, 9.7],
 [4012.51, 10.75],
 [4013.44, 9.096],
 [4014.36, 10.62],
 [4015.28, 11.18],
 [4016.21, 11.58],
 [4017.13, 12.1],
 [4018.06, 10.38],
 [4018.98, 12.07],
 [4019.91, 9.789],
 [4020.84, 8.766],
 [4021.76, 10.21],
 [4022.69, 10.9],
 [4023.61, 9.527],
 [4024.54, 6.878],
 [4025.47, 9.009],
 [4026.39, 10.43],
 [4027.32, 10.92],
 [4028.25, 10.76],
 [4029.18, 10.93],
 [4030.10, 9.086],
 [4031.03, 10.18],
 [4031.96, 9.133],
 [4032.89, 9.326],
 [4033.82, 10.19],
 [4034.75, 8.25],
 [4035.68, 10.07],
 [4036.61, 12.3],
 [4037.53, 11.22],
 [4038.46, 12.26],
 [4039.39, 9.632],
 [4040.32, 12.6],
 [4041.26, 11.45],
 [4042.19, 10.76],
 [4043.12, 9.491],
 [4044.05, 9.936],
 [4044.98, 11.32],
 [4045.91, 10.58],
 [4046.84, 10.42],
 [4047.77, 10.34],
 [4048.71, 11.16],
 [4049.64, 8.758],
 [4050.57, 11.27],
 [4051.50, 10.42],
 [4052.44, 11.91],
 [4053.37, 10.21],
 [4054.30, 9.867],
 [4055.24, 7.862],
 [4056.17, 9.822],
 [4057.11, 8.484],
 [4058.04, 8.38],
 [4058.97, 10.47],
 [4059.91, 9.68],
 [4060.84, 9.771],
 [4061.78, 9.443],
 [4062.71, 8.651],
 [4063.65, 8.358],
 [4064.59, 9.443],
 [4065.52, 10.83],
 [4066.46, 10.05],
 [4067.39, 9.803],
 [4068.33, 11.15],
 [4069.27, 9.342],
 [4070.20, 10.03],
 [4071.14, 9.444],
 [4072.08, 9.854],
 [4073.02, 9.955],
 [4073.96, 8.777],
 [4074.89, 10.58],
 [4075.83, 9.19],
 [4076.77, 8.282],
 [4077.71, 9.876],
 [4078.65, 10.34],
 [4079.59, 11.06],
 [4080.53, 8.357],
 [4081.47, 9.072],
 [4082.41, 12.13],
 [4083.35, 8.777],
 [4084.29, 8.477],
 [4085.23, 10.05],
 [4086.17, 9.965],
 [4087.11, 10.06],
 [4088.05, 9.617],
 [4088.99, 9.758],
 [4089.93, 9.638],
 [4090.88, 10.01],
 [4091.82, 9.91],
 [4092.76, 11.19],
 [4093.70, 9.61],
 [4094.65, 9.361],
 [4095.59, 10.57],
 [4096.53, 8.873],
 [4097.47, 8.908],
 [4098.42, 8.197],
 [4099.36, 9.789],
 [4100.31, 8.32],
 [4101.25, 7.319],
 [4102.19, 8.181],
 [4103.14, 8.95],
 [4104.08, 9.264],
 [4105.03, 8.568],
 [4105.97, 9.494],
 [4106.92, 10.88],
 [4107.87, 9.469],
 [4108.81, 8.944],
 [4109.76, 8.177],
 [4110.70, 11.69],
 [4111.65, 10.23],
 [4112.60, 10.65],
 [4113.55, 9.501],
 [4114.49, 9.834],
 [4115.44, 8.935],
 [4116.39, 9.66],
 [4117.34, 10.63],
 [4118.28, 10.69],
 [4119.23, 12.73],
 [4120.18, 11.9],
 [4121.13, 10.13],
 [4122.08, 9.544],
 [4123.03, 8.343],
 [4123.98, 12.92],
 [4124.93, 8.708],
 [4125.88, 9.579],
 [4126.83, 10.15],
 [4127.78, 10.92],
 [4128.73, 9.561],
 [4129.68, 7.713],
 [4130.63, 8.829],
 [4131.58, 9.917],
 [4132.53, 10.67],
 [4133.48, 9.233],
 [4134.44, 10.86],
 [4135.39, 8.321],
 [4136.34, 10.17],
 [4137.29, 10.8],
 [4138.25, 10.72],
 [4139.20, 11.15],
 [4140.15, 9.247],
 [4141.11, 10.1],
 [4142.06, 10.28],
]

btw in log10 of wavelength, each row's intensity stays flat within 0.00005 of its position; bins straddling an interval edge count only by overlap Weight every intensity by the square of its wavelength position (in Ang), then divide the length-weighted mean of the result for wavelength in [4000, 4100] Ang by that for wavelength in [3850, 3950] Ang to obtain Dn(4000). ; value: 1.2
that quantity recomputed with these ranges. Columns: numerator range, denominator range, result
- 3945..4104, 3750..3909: 1.24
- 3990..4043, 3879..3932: 1.28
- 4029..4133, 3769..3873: 1.32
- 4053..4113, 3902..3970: 1.26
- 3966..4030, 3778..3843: 1.33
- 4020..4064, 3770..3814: 1.37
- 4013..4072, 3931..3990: 1.27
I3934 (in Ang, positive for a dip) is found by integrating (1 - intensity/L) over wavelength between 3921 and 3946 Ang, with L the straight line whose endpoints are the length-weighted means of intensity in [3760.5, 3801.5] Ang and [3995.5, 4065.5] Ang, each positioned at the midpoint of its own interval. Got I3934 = 6.3 Ang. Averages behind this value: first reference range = 8.1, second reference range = 10.2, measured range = 7.03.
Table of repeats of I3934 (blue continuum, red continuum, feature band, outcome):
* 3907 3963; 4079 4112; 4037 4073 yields -3.8 Ang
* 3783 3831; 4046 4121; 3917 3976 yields 6.7 Ang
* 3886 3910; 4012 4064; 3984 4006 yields -1.1 Ang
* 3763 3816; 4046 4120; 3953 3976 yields 2.1 Ang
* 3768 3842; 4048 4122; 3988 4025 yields -4.1 Ang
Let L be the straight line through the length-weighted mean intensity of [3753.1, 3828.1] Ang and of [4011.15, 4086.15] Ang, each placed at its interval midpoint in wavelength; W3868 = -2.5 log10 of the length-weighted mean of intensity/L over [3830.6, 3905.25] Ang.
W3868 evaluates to -0.03 mag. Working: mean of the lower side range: 8.22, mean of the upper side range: 10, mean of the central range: 8.99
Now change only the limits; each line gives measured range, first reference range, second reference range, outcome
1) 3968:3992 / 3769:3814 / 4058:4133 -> 0.06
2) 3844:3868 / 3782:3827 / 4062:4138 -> -0.11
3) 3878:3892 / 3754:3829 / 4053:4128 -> 0.02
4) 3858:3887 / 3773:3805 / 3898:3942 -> -0.25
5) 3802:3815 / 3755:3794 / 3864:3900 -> 0.04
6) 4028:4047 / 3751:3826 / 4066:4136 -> -0.11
